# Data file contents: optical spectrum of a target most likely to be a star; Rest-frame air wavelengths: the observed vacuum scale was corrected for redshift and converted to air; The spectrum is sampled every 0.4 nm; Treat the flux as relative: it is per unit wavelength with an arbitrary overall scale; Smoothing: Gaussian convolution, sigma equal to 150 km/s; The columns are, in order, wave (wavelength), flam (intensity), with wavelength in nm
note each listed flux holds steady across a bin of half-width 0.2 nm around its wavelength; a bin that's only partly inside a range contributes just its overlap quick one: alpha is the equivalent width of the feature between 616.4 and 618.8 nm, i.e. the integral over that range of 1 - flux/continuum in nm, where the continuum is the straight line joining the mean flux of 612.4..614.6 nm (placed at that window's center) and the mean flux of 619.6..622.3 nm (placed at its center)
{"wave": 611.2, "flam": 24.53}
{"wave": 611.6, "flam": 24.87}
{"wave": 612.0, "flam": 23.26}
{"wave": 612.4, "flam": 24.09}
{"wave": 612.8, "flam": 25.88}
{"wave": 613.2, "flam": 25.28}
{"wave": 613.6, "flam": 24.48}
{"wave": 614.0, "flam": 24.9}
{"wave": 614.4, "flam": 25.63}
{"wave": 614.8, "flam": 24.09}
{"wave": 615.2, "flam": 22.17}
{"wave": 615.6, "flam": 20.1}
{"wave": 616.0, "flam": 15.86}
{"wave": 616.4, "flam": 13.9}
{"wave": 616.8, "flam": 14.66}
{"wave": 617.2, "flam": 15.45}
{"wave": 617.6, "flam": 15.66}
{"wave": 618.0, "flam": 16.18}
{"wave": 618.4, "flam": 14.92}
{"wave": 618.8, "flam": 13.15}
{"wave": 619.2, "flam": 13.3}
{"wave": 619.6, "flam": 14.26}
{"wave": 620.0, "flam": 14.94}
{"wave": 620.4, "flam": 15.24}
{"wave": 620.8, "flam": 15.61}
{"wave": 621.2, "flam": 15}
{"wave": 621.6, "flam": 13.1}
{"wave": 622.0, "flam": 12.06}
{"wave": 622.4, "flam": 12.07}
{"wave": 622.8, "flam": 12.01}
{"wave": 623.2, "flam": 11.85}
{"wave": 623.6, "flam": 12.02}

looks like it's 0.50 nm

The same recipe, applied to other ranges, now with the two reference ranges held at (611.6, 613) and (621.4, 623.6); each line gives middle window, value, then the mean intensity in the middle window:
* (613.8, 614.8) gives -0.14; 25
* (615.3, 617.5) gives 0.37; 16.3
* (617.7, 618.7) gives 0.12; 15.3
